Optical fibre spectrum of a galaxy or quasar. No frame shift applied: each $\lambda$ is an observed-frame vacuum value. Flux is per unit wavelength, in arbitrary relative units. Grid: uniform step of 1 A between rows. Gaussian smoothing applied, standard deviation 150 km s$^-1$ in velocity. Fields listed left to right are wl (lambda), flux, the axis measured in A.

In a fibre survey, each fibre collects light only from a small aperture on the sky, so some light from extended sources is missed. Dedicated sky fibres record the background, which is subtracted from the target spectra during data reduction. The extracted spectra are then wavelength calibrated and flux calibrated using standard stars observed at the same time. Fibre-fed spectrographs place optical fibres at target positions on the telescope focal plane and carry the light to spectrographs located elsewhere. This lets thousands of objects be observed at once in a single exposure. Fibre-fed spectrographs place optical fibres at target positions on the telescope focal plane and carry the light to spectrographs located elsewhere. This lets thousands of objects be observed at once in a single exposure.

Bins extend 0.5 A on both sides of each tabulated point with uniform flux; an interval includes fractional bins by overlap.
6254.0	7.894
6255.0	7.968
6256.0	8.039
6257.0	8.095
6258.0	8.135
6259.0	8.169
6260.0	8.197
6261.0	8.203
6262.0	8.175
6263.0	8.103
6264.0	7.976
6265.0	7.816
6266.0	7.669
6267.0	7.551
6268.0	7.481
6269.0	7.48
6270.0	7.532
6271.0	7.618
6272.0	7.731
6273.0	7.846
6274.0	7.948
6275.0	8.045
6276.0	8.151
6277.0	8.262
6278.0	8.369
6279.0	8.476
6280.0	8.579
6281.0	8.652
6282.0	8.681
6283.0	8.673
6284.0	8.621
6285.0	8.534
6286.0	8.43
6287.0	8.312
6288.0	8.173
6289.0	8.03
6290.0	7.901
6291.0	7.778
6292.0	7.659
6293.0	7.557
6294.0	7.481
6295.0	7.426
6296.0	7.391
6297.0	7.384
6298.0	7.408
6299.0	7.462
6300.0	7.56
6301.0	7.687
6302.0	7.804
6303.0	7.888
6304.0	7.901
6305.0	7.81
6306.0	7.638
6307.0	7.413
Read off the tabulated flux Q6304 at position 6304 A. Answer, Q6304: 7.901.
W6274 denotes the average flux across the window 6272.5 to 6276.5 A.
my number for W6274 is 8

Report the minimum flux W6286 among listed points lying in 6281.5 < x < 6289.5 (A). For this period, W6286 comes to 8.03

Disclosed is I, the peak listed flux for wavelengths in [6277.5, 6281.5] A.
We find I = 8.652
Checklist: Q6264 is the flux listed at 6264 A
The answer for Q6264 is 7.976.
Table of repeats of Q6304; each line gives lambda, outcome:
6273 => 7.846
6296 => 7.391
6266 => 7.669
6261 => 8.203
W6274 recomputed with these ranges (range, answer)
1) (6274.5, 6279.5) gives 8.26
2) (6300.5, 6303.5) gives 7.79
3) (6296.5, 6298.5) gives 7.4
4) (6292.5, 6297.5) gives 7.45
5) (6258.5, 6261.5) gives 8.19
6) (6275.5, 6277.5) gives 8.21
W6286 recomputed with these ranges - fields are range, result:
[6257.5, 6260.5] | 8.135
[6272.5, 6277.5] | 7.846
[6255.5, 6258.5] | 8.039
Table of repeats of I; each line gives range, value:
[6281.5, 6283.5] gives 8.681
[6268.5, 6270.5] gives 7.532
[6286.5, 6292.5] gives 8.312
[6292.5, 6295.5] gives 7.557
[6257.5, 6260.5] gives 8.197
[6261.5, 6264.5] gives 8.175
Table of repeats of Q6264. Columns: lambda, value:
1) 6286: 8.43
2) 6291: 7.778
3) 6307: 7.413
